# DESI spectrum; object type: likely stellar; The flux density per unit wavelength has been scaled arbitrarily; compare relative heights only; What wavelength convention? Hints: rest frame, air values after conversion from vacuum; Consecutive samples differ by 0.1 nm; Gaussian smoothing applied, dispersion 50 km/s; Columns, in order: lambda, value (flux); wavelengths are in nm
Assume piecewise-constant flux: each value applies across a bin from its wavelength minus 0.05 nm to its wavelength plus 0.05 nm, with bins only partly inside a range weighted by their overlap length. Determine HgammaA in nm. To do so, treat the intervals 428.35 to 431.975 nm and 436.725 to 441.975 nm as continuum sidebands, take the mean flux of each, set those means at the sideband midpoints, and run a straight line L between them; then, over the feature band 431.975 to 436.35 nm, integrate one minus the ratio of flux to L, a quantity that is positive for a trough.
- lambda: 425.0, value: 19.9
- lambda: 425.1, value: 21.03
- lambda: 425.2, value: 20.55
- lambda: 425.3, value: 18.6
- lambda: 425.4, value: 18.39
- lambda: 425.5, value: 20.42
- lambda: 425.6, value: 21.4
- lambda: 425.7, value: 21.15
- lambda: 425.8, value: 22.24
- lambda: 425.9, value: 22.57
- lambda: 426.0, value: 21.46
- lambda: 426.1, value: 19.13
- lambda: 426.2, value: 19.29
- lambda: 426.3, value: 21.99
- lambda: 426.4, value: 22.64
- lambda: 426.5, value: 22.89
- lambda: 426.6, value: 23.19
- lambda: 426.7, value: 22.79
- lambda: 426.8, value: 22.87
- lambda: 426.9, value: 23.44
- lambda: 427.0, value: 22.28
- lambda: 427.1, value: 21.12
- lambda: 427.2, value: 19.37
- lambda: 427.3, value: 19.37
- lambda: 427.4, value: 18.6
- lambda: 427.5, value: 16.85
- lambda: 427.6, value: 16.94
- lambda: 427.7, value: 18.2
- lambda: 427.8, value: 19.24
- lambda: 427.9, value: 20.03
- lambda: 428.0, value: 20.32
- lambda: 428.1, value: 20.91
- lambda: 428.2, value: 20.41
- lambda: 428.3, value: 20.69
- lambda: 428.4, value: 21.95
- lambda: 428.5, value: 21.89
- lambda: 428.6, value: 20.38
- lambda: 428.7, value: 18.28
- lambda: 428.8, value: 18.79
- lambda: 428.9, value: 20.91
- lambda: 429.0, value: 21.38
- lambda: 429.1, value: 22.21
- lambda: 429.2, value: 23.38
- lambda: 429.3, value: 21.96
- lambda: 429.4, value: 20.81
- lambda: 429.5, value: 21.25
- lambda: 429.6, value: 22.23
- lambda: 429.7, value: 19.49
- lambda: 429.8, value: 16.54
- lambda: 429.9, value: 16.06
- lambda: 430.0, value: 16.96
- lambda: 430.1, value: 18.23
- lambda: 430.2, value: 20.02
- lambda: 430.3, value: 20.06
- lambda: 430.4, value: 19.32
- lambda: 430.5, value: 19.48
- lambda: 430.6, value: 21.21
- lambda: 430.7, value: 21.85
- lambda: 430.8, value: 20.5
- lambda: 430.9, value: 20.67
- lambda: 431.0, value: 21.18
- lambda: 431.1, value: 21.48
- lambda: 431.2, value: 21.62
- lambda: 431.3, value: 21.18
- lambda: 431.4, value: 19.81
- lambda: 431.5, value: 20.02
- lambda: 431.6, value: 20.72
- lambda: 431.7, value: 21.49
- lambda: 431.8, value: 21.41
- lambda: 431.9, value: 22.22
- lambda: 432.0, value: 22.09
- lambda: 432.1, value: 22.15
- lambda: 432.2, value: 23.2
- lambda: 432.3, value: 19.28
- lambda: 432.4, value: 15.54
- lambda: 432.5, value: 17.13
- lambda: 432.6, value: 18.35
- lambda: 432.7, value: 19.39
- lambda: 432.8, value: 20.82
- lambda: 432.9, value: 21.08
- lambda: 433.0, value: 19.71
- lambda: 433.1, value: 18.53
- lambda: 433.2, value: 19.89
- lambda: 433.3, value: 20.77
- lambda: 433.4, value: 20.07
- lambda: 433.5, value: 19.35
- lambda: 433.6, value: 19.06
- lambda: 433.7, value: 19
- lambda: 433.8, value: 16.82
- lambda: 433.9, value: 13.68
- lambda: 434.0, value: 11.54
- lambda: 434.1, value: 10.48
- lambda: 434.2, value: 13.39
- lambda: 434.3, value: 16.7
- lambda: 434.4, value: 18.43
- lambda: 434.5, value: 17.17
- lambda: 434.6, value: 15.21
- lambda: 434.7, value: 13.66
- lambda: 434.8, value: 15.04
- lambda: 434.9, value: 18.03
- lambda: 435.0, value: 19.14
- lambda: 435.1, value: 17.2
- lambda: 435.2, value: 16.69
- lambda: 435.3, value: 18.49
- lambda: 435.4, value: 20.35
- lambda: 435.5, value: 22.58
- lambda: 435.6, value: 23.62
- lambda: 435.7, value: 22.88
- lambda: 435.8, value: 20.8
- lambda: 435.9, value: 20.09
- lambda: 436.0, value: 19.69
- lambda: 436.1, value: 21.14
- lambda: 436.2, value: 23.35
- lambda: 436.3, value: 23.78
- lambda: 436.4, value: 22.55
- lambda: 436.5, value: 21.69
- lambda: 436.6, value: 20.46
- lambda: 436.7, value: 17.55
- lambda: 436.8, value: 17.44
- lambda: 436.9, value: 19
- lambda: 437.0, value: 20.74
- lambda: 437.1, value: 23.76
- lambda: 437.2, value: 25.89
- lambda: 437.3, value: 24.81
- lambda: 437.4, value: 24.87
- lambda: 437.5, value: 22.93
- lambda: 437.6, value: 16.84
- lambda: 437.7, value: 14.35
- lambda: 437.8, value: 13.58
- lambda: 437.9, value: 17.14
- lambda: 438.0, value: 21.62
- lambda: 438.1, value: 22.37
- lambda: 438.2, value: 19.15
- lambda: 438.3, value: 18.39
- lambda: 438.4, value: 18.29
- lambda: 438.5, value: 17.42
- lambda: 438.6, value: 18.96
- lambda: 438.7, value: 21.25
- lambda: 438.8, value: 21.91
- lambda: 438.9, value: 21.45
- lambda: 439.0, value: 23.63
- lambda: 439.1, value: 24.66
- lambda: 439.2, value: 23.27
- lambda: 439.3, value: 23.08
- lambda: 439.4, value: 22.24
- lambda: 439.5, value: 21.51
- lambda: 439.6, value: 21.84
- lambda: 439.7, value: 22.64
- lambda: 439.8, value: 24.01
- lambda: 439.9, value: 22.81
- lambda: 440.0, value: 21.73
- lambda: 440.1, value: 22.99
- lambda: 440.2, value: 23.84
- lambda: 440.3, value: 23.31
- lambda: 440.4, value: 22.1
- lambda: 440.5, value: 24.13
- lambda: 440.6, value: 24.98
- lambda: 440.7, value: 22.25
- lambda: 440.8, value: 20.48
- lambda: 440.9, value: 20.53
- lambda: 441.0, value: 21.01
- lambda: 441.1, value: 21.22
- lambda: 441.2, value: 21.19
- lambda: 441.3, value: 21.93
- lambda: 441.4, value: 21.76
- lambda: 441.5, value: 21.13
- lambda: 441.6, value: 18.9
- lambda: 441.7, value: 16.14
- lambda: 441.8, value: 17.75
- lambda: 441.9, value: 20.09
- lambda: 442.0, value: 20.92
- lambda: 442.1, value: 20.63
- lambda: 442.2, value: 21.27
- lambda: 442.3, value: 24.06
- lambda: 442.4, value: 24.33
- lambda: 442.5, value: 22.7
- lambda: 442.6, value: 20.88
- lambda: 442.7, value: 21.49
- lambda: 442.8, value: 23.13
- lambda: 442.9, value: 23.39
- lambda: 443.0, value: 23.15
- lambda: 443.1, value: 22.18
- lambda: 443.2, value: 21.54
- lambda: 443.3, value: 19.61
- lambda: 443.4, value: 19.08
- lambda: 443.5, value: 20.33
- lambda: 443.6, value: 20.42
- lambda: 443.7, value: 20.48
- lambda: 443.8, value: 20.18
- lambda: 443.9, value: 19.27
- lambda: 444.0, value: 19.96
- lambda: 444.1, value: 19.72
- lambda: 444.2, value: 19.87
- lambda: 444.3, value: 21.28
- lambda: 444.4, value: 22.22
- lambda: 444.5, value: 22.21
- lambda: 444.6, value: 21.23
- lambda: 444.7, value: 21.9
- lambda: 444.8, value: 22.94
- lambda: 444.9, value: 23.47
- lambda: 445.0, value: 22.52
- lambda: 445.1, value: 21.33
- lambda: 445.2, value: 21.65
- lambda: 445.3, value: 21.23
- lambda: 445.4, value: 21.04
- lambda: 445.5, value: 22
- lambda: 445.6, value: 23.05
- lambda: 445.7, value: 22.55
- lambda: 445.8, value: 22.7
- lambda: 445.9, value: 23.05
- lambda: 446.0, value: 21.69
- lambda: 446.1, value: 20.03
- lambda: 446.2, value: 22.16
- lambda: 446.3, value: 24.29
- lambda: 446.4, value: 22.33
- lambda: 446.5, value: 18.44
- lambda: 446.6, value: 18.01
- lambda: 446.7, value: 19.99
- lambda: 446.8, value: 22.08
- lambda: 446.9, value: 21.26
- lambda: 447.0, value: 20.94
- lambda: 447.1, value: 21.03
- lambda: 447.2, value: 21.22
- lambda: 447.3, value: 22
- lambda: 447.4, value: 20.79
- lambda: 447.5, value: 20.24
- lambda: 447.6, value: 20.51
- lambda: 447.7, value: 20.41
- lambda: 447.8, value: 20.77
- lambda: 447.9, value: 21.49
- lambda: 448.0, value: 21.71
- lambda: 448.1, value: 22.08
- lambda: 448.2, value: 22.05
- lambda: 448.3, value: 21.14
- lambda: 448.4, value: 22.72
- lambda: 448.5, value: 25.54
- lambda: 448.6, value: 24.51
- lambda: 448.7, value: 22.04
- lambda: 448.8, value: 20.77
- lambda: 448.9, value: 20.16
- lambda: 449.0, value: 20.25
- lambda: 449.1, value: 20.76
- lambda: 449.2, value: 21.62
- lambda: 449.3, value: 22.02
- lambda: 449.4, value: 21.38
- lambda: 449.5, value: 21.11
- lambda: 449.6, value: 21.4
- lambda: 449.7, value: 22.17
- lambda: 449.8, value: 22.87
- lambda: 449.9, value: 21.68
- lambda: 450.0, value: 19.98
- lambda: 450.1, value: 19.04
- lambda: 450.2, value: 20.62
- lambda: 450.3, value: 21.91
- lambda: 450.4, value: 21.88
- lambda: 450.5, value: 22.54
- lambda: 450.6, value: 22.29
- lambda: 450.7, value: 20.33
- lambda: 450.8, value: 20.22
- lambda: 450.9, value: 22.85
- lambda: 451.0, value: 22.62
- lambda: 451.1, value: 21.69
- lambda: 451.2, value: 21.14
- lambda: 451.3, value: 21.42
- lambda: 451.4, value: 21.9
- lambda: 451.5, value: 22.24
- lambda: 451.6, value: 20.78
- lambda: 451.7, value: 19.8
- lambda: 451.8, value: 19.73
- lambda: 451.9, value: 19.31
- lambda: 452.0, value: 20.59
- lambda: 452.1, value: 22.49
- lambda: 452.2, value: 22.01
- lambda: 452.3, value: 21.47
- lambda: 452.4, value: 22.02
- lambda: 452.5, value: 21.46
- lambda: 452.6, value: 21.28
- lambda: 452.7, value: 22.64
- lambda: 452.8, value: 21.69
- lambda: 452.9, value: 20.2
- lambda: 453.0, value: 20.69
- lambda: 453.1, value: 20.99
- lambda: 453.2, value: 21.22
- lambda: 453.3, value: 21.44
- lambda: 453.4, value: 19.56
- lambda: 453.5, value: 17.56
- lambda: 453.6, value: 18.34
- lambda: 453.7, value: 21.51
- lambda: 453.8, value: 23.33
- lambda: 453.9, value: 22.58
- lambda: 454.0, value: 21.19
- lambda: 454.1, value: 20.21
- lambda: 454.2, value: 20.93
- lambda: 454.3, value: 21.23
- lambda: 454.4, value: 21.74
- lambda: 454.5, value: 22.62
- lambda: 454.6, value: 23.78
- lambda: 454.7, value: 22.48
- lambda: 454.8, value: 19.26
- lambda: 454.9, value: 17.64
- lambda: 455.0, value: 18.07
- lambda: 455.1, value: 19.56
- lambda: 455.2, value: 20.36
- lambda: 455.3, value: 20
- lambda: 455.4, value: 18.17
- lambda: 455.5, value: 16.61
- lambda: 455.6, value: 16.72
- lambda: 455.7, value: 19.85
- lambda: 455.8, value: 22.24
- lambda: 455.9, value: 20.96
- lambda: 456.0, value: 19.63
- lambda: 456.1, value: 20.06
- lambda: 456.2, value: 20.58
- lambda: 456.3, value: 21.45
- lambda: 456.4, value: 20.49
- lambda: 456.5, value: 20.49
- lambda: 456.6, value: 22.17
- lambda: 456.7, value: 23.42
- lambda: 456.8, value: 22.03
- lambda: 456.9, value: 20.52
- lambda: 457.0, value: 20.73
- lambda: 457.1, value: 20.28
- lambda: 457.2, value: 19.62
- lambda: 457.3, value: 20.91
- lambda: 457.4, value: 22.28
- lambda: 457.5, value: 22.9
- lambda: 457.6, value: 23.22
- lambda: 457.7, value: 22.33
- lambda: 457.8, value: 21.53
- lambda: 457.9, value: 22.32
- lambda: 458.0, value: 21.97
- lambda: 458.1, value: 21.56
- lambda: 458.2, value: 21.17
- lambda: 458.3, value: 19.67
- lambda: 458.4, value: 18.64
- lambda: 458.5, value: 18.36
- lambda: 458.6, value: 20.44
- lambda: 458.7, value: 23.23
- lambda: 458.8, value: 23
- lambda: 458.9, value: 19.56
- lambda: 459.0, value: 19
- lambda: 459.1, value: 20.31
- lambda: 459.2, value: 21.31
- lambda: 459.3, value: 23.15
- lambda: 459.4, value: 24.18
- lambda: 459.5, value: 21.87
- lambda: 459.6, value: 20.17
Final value 0.426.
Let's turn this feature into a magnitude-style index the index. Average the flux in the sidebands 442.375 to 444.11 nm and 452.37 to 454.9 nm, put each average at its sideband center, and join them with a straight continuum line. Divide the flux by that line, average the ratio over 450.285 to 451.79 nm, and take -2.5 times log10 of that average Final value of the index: -0.02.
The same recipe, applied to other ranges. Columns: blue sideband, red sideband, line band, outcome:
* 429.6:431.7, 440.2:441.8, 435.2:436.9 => -0.009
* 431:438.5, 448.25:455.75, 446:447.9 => -0.020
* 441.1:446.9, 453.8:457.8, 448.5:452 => -0.018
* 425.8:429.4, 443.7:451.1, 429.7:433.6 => 0.052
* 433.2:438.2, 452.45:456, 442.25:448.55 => -0.089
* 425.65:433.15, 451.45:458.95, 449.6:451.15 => -0.038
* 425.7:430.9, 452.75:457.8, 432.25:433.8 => 0.077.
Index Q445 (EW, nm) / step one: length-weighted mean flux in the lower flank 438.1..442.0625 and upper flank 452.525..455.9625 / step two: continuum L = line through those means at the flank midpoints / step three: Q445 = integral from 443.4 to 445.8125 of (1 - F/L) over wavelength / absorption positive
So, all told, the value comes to -0.024 nm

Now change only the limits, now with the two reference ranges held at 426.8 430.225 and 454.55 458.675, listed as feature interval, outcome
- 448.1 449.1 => -0.08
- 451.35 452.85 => -0.06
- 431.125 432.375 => -0.06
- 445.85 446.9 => -0.04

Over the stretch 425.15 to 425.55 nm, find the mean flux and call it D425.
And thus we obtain 19.5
